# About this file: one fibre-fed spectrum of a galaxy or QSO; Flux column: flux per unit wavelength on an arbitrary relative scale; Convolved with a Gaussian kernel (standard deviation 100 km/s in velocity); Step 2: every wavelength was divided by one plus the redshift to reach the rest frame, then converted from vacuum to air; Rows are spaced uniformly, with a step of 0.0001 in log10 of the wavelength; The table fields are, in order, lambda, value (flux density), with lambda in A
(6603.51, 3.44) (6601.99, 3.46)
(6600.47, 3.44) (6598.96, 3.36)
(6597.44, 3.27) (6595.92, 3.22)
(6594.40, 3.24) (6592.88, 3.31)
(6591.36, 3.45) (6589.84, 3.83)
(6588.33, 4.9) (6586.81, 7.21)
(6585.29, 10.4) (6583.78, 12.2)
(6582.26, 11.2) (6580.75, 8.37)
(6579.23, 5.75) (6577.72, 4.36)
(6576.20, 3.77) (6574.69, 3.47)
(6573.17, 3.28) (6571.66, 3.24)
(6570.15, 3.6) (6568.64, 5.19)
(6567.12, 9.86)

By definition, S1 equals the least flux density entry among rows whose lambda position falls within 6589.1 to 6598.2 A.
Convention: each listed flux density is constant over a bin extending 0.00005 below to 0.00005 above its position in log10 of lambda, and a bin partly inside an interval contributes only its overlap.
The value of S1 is 3.22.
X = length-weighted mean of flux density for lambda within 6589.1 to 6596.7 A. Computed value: 3.4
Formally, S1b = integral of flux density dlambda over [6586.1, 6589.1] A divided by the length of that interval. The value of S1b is 6.03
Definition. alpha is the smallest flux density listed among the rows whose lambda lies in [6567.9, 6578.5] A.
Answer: 3.24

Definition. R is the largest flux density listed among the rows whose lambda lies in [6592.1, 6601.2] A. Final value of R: 3.44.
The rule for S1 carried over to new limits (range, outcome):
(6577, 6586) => 4.36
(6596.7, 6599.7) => 3.27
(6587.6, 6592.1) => 3.45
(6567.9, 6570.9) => 3.6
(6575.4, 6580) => 3.77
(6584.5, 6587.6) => 7.21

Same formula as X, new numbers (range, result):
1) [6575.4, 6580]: 4.62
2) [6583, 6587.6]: 9.9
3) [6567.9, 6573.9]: 3.83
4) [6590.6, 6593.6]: 3.38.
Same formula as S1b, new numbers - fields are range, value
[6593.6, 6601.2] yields 3.31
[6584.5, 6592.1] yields 6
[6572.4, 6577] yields 3.51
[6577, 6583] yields 7.43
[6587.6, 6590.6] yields 4.37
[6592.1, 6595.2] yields 3.27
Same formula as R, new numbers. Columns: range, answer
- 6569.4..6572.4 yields 3.6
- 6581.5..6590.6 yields 12.2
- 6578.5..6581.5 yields 8.37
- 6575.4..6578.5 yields 4.36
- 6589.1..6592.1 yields 3.83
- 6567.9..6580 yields 5.75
